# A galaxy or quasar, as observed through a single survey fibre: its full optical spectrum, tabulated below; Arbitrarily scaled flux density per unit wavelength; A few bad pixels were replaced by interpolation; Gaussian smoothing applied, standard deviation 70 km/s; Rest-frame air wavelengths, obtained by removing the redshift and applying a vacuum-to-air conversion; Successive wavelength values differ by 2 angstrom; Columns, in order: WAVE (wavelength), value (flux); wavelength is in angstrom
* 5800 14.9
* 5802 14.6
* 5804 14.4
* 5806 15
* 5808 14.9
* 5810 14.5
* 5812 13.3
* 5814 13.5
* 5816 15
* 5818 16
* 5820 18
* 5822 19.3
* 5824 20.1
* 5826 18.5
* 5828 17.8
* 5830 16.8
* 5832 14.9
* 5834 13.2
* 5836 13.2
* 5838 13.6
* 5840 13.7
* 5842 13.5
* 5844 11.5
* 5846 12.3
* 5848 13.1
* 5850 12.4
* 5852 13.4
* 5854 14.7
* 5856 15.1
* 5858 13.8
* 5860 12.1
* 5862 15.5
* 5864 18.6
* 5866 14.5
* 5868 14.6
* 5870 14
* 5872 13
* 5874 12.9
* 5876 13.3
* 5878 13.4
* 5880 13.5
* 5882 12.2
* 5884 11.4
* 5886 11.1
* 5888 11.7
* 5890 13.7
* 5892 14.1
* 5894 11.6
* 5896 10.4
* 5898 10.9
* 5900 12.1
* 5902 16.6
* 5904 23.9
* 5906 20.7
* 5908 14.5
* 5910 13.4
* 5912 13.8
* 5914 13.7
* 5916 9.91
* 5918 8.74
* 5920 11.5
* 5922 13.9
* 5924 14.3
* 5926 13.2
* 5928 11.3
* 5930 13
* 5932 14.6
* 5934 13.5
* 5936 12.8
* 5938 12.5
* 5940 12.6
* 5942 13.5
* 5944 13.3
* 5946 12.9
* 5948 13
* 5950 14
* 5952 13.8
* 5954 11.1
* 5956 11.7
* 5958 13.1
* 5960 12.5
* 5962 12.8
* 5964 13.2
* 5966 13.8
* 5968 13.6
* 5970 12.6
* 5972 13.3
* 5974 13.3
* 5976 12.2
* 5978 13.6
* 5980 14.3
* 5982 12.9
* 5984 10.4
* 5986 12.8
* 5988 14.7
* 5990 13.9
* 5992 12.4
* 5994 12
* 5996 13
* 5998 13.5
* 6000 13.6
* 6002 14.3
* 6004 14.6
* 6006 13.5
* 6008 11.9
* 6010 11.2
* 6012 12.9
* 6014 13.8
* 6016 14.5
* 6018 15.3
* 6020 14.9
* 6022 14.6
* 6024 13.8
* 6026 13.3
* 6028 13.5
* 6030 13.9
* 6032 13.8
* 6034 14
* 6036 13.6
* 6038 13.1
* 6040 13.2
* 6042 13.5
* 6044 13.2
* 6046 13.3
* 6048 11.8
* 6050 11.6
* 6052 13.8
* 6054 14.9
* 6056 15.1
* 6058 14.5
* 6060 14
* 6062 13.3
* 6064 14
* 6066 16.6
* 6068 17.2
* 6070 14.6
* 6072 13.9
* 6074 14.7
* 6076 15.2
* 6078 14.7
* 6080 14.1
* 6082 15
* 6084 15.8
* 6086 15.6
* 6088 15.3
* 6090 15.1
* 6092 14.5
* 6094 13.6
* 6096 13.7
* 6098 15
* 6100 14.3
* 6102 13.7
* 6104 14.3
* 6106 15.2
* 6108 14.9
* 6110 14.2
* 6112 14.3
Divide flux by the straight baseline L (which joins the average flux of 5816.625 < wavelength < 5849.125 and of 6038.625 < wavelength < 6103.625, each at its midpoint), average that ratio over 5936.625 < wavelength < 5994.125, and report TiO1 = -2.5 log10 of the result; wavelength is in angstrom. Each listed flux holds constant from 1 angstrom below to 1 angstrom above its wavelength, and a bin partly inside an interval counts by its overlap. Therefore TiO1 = 0.14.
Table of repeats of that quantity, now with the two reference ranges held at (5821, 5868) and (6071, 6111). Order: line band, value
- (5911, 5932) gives 0.187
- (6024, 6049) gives 0.102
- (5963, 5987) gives 0.136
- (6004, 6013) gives 0.166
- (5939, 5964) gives 0.148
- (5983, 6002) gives 0.136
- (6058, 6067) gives 0.014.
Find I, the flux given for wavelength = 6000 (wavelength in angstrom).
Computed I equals 13.6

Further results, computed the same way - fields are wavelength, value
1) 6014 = 13.8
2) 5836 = 13.2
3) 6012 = 12.9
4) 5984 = 10.4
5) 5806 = 15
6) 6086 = 15.6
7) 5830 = 16.8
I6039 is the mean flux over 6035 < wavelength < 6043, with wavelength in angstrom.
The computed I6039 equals 13.3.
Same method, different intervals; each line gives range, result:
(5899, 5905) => 17.5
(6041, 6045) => 13.3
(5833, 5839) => 13.3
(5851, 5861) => 13.8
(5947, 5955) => 13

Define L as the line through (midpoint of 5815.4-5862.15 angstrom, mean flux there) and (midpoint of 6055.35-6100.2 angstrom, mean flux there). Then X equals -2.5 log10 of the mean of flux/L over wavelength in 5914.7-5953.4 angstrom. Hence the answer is 0.17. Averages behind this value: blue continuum 14.9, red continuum 14.8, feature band 12.7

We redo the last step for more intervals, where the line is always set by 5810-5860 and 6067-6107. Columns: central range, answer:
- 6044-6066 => 0.08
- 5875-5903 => 0.18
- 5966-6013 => 0.13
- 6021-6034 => 0.07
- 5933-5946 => 0.14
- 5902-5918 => -0.04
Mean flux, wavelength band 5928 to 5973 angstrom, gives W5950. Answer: 13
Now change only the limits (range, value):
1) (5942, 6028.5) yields 13.2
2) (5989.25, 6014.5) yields 13.1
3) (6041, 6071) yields 14.1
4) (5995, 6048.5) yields 13.6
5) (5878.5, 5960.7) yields 13.2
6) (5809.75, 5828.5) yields 16.7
